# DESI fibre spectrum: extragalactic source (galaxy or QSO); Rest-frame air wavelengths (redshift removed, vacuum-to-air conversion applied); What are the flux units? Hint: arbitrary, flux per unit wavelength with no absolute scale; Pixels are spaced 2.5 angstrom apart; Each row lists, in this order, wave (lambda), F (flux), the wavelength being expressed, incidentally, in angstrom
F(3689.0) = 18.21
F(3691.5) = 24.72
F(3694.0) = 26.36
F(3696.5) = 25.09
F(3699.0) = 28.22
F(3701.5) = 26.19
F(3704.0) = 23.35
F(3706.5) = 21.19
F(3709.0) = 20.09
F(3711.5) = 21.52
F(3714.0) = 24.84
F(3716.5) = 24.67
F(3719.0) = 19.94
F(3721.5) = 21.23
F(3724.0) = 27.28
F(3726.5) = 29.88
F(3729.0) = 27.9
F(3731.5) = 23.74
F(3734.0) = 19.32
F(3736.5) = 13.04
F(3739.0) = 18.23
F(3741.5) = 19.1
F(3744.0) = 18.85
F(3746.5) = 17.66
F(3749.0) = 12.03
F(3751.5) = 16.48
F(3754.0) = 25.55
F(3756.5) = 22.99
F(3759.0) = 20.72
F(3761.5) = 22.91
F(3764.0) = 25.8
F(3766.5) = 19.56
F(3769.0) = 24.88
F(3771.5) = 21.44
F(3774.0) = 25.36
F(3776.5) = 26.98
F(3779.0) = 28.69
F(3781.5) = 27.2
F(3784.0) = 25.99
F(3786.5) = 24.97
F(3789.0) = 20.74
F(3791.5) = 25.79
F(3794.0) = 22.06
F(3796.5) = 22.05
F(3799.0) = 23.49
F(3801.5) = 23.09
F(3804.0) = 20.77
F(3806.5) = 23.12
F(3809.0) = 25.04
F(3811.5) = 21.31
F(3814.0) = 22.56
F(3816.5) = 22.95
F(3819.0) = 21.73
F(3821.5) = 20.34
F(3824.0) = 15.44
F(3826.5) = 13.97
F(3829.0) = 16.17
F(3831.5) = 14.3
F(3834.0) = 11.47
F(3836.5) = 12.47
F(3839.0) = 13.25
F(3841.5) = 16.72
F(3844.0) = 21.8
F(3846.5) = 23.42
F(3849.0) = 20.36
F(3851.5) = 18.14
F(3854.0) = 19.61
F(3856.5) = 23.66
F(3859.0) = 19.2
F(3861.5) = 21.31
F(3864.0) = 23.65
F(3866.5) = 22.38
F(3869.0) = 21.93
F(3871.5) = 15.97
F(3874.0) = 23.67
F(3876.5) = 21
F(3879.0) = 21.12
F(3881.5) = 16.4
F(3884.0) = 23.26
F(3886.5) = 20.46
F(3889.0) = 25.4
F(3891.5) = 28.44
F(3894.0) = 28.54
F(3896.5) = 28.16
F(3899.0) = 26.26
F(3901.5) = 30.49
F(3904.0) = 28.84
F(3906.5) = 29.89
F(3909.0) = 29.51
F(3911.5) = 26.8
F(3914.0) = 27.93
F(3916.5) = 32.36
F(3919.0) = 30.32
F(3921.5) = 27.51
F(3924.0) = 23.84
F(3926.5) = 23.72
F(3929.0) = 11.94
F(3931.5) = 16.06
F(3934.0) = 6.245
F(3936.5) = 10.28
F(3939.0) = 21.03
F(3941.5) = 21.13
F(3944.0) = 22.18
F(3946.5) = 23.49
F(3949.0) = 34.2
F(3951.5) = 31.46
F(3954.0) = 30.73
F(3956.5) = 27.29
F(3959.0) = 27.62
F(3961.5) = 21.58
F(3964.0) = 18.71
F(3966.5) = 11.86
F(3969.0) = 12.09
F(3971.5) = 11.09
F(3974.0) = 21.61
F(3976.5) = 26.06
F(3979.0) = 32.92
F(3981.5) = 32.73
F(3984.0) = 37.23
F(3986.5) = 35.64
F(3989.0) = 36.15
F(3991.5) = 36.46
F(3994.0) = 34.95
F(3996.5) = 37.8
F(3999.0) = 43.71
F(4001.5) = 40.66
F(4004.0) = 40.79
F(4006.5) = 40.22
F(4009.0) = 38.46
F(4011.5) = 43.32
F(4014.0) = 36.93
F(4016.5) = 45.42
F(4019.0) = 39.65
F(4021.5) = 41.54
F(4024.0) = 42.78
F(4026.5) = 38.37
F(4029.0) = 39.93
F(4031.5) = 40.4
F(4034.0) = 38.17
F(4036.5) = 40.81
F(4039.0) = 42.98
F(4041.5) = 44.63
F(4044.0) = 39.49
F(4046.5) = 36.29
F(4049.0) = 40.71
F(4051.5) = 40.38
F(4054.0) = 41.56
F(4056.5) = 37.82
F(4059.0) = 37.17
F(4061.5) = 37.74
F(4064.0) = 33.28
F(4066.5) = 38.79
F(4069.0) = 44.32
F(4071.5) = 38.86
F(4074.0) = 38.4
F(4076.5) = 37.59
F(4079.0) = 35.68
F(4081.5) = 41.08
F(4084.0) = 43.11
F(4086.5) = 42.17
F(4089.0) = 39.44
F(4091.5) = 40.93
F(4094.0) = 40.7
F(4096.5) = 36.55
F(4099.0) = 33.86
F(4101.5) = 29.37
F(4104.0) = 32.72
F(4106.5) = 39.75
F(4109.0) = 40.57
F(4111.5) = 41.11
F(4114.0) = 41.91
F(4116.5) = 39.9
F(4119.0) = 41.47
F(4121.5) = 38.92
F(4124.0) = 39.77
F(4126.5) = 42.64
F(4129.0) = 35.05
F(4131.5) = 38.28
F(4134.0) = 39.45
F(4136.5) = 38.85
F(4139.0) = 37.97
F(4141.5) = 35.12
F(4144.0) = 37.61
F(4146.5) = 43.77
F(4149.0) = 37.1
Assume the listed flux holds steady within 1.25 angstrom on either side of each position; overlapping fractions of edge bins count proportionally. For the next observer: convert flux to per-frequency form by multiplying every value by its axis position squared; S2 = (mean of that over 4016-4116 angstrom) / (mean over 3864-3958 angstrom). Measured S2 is 1.77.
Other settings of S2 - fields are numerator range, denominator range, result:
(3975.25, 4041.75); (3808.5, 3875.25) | 2.19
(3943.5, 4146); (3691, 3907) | 1.86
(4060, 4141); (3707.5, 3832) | 2.09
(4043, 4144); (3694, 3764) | 2.11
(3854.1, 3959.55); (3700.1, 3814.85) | 1.14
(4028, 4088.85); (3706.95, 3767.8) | 2.19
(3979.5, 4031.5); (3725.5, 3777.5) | 2.07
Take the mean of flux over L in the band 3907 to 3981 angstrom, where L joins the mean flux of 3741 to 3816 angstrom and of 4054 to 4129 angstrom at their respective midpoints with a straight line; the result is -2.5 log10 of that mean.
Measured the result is 0.327 mag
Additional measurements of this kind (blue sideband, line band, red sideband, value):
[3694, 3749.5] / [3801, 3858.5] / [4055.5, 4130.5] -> 0.37 mag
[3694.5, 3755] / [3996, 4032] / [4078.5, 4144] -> -0.18 mag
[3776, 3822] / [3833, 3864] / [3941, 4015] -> 0.34 mag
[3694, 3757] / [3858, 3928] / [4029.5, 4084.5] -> 0.23 mag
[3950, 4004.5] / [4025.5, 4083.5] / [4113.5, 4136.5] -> -0.14 mag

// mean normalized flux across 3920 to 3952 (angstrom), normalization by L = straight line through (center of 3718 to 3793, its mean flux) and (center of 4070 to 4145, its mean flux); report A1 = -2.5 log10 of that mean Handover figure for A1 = 0.42 mag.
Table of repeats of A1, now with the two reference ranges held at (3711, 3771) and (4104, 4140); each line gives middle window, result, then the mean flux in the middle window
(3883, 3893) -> 0.16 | 24.5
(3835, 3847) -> 0.47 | 17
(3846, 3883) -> 0.30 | 20.8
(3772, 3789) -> -0.11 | 25.9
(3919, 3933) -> 0.38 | 21.2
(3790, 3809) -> 0.06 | 23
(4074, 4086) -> -0.05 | 39.4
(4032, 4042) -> -0.17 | 41.3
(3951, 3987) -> 0.28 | 24.9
